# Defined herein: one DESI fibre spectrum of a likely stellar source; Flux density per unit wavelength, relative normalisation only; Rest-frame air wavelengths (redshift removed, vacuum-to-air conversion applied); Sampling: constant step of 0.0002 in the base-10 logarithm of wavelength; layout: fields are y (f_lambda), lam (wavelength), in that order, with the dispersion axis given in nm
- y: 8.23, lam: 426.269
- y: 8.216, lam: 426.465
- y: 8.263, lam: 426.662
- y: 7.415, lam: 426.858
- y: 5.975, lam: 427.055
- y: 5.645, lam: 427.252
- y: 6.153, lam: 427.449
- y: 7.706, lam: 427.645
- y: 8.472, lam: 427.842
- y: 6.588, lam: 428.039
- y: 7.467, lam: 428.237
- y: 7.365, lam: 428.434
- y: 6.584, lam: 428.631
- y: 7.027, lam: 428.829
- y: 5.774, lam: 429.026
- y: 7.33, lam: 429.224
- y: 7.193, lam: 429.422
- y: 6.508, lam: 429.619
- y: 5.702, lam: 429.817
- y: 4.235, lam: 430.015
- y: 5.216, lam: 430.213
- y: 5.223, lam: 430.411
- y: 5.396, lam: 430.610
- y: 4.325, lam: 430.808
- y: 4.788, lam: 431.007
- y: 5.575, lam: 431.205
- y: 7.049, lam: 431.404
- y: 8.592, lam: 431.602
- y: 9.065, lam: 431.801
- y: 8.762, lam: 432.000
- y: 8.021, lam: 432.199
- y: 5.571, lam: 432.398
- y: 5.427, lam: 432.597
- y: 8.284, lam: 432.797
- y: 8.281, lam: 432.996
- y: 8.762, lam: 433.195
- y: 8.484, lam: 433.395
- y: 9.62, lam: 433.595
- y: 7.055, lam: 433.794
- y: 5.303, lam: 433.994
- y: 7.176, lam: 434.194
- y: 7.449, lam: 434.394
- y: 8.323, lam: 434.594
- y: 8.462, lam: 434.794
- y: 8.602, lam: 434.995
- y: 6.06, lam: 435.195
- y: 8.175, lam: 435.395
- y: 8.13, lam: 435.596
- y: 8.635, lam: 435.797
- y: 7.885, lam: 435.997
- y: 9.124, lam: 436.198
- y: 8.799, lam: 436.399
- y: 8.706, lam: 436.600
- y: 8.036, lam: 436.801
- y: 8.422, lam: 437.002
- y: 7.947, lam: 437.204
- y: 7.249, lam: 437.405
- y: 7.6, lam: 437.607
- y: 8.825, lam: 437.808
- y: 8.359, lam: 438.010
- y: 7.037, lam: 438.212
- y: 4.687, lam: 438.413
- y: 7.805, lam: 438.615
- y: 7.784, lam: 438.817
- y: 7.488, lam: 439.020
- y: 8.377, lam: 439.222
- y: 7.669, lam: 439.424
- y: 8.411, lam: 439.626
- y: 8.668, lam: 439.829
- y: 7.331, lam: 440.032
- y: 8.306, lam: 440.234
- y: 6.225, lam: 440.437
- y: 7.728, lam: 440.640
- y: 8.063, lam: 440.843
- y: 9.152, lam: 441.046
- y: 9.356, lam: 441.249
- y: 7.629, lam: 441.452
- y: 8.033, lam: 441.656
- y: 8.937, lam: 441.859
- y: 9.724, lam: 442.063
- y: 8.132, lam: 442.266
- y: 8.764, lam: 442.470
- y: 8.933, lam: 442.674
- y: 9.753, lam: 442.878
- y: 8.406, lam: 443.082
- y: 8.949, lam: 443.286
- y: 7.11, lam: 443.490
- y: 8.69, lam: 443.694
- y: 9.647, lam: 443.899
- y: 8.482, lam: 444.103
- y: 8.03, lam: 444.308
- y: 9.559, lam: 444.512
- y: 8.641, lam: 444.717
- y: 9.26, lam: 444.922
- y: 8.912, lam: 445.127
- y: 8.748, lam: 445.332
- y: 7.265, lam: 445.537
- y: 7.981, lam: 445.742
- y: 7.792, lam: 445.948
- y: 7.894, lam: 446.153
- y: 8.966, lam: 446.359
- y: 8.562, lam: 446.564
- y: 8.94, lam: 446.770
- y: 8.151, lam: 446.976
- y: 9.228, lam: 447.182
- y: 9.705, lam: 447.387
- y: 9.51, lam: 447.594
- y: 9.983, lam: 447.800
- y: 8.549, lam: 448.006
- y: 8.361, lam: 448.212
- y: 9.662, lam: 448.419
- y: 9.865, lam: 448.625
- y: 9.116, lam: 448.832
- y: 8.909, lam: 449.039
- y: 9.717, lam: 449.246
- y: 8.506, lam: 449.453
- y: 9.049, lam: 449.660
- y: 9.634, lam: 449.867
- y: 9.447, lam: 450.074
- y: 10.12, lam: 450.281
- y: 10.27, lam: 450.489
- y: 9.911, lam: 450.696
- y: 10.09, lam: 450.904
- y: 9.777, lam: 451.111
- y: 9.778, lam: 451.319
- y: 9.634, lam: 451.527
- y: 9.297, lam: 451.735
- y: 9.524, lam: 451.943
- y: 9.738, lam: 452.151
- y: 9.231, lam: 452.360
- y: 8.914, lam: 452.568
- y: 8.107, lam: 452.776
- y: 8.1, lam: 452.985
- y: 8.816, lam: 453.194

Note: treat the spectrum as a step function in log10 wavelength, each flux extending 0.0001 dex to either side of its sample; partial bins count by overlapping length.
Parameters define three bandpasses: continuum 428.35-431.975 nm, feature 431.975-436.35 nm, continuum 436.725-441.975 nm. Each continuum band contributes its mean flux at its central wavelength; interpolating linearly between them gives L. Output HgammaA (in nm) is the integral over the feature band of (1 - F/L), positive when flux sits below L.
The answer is -0.49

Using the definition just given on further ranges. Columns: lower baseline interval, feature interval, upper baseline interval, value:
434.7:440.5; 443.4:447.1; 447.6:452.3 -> 0.17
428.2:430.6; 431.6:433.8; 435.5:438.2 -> -0.27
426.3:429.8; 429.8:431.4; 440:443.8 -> 0.47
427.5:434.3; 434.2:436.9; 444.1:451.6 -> -0.24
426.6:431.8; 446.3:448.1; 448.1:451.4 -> 0.01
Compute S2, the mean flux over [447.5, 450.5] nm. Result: 9.35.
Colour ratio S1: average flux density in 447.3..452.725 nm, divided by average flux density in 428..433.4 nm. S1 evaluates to 1.41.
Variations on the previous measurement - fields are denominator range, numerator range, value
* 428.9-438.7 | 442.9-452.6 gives 1.24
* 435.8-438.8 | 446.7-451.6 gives 1.19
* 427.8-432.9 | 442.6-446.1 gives 1.31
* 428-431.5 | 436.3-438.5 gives 1.29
